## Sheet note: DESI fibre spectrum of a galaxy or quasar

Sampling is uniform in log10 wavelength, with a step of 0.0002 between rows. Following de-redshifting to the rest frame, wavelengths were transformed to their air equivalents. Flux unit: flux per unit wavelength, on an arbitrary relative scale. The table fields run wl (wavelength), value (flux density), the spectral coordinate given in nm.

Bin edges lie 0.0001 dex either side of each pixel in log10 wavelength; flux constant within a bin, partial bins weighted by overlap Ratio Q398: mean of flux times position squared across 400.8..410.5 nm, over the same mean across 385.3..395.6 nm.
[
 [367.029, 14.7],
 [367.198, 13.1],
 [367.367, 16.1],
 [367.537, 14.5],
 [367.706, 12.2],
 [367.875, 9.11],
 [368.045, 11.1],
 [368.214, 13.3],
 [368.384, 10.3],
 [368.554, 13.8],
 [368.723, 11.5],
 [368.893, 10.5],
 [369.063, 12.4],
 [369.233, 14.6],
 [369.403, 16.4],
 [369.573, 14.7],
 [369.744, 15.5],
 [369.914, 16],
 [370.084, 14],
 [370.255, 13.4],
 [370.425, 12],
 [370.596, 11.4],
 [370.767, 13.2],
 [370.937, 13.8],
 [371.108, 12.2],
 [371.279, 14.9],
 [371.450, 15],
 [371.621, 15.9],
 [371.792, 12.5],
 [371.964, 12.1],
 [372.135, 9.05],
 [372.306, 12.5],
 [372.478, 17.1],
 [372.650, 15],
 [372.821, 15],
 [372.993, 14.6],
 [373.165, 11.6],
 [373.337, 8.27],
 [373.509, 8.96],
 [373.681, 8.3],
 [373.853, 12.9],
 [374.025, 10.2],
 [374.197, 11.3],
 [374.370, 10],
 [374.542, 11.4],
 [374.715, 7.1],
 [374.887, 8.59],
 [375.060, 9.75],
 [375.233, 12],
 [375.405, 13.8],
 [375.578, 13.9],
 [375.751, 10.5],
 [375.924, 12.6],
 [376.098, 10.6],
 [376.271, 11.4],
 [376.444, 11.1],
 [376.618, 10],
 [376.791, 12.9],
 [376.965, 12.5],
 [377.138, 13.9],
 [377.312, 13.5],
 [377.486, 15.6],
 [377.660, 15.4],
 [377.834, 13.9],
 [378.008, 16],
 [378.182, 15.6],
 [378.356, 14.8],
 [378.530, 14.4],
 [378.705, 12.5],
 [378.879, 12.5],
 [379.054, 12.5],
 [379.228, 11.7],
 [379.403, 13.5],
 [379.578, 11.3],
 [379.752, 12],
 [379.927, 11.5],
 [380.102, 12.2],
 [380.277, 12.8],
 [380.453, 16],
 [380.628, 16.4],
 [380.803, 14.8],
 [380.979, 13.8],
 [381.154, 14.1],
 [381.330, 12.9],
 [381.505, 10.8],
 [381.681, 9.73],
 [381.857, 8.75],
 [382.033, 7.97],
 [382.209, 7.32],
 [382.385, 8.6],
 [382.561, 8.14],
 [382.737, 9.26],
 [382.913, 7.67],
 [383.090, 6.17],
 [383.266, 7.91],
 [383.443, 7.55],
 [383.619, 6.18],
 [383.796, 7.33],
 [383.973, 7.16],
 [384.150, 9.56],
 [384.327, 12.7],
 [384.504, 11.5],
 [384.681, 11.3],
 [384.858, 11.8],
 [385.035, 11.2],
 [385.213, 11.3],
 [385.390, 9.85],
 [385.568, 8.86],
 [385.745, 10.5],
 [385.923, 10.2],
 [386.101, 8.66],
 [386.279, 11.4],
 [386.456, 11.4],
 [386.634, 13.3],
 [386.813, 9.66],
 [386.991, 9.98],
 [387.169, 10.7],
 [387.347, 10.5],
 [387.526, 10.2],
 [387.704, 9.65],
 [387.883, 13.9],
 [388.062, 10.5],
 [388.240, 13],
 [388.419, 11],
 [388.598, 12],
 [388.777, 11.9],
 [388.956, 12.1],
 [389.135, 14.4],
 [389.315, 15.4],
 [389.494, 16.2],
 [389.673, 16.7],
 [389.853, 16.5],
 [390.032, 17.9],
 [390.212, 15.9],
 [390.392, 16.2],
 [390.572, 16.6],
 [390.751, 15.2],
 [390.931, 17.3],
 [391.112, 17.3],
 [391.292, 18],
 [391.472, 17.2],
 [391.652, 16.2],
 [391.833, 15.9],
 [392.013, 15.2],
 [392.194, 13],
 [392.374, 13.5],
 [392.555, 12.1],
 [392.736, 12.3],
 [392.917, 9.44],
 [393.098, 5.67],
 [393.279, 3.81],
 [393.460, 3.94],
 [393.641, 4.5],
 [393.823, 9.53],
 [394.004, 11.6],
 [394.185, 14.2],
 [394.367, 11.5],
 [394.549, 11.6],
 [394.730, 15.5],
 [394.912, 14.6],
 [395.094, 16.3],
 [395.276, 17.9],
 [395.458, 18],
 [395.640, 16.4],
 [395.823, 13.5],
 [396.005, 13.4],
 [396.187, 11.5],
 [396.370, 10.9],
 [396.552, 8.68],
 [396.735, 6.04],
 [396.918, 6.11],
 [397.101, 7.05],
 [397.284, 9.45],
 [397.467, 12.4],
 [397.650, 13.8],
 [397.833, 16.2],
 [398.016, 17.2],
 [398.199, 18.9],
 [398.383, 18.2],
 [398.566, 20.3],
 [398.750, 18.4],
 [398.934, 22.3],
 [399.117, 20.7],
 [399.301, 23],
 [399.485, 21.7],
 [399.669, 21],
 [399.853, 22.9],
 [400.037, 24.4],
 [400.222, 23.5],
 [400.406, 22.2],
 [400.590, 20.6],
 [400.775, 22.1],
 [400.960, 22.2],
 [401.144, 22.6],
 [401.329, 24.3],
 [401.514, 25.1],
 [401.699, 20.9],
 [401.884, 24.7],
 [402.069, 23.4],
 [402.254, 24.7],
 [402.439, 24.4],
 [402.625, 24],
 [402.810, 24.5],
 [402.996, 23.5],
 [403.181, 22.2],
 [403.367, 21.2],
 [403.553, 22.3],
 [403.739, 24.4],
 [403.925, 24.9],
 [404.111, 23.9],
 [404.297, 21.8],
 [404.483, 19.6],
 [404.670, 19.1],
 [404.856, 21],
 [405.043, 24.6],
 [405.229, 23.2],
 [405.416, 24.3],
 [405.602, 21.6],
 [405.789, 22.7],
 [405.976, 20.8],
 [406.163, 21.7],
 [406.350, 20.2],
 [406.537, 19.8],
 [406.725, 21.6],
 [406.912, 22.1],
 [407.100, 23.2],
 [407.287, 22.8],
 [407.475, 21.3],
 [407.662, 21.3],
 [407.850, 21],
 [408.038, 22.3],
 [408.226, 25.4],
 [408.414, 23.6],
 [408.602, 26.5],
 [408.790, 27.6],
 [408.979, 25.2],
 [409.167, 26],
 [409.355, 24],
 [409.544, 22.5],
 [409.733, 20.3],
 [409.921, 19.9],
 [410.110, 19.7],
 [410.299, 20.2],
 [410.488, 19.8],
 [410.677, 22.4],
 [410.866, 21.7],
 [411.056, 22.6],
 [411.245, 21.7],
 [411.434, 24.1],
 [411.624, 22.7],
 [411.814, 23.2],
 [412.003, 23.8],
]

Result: 1.92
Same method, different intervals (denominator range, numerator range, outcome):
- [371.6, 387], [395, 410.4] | 2.02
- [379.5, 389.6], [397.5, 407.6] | 2.19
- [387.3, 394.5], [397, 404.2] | 1.71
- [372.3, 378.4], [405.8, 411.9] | 2.17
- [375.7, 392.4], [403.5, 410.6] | 2.04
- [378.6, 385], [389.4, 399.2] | 1.37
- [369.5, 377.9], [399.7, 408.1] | 2.11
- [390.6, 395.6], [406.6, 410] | 1.91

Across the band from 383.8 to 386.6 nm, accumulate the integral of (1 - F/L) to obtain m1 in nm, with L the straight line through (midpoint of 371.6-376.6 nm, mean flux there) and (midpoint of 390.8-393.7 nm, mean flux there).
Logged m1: 0.368 nm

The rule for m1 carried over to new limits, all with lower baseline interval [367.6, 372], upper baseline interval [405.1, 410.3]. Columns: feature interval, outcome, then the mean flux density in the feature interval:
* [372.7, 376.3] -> 0.807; 11.1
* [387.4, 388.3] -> 0.321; 11.4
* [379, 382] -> 0.620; 12.6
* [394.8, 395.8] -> 0.159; 16.4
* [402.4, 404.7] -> -0.135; 22.8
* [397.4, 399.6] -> 0.177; 18.7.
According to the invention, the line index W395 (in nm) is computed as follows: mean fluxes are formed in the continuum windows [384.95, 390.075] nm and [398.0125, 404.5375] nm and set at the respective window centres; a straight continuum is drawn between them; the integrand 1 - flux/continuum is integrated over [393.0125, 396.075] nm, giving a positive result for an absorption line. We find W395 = 0.98 nm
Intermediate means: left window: 12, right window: 22.4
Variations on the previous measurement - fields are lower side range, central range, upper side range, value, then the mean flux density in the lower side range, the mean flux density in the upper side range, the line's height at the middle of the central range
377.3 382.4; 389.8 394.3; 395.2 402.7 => 0.878 nm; 12.8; 18.4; 16.4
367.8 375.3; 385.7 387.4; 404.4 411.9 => 0.600 nm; 12.3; 22.3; 16.4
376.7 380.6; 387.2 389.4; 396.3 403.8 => 0.578 nm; 13.5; 19.6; 16.3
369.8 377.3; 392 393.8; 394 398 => 0.501 nm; 12.2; 12.7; 12.6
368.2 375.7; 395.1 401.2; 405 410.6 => 0.873 nm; 12.5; 22.5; 19.8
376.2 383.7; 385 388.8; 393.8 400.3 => 0.703 nm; 11.8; 15.6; 13.3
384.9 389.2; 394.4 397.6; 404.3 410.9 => 0.712 nm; 11.1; 22.3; 15.9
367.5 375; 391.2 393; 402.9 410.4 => 0.395 nm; 12.4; 22.5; 18.4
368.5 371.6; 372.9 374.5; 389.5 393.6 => 0.348 nm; 13.7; 13.8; 13.7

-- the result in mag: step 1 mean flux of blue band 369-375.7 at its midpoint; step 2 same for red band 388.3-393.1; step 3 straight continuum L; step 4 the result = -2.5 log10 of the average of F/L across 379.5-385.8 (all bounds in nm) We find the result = 0.29 mag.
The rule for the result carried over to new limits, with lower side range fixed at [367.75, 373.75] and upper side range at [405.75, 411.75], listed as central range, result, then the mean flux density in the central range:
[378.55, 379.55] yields 0.19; 12.6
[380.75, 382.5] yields 0.40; 10.8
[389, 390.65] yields 0.10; 16.1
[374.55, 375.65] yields 0.27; 10.9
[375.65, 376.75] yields 0.27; 11.1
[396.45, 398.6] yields 0.48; 12.7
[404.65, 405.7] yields -0.05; 22.5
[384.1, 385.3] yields 0.39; 11.4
